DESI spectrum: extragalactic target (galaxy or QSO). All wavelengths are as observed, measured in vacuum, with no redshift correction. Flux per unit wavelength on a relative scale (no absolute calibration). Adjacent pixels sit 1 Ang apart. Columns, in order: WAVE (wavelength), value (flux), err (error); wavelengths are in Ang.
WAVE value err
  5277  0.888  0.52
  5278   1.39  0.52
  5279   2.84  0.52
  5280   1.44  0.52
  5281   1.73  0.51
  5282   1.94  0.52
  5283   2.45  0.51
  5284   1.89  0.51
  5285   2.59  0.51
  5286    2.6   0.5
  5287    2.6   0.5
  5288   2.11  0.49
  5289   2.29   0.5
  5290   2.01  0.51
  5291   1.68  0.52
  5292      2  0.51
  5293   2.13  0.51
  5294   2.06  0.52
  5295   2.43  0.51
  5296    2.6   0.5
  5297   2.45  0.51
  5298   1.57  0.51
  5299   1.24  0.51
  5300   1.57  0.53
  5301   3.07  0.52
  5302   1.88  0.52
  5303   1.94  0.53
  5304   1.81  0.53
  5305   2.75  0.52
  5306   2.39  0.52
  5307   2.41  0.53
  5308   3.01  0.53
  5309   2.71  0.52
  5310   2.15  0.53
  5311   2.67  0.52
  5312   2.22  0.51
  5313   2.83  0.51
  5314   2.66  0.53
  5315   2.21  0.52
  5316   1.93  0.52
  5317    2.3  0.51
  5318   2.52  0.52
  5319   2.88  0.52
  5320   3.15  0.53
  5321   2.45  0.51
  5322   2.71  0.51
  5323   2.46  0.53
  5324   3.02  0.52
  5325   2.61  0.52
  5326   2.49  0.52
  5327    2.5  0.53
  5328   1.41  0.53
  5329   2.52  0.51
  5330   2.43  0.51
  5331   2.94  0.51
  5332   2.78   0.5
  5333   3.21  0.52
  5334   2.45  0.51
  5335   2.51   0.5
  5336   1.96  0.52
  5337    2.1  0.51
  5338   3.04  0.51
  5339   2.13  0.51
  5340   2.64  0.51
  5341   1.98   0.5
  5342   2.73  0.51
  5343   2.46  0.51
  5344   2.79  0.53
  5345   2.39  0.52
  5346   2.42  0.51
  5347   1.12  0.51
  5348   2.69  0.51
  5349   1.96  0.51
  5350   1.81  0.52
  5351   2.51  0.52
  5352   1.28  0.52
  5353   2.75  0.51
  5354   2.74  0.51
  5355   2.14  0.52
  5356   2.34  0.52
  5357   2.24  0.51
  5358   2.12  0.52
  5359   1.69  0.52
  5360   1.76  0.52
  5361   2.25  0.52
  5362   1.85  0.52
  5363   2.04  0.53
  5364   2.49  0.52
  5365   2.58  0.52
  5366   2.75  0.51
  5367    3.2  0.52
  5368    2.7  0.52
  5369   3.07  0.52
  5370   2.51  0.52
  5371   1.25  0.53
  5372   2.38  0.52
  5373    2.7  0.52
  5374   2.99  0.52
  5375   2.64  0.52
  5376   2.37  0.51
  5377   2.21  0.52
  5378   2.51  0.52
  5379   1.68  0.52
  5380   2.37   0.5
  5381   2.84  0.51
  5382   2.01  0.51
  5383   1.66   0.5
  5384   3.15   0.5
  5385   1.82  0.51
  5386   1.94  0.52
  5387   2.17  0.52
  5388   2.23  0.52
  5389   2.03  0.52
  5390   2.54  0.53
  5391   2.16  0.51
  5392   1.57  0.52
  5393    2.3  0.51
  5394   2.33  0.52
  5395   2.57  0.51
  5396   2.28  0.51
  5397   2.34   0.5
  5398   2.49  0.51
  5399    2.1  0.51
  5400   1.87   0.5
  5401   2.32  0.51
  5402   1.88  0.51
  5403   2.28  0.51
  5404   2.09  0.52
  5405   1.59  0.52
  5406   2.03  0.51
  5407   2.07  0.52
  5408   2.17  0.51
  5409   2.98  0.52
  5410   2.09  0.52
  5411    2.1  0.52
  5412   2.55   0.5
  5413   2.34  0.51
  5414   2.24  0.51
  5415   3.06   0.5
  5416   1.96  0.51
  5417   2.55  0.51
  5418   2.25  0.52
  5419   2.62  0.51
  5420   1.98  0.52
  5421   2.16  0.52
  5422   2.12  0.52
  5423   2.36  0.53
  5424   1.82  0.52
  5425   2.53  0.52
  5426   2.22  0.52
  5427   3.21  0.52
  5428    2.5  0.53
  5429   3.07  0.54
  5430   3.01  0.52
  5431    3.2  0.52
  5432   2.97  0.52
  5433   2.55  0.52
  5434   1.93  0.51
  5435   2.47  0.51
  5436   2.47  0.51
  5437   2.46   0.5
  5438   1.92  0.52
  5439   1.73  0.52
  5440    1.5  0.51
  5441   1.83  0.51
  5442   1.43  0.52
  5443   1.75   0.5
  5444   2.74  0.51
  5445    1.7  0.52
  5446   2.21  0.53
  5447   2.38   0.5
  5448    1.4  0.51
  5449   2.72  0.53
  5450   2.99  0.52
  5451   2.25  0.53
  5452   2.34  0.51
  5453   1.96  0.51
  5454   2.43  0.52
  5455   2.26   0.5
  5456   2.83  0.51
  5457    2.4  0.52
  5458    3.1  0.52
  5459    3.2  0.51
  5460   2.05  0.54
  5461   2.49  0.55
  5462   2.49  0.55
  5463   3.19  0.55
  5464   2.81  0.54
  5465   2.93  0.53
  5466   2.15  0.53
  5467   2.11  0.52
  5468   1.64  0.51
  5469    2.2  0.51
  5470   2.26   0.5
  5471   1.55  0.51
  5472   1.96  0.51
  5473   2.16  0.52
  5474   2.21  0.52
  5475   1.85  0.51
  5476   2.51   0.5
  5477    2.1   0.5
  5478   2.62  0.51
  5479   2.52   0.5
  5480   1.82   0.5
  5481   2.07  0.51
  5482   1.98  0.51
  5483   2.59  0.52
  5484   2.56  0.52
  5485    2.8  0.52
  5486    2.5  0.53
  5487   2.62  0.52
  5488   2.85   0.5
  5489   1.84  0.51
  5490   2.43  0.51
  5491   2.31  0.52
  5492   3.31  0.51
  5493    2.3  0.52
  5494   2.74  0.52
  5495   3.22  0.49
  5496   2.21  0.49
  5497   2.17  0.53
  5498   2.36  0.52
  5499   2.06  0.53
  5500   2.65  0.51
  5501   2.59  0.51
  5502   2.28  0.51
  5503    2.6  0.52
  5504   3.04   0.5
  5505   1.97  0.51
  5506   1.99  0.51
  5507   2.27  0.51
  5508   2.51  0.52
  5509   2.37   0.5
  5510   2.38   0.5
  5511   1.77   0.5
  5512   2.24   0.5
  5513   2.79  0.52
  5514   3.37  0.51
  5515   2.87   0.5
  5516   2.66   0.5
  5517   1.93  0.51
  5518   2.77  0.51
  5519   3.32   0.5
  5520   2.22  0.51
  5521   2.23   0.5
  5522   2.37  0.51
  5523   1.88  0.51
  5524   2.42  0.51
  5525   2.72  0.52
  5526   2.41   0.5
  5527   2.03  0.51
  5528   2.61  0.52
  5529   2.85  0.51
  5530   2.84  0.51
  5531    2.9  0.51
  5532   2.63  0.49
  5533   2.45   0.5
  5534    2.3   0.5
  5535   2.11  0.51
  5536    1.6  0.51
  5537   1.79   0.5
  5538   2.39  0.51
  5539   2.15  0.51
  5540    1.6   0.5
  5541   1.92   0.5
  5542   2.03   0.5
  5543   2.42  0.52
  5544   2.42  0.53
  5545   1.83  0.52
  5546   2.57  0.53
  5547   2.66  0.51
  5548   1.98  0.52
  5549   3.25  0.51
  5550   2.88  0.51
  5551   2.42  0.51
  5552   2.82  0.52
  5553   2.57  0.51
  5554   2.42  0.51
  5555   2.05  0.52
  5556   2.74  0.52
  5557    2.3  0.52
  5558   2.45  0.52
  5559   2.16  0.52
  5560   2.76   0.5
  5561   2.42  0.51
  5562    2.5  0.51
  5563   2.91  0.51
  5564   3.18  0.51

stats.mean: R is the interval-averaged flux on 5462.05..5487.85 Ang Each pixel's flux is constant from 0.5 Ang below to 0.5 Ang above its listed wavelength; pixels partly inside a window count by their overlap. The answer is 2.32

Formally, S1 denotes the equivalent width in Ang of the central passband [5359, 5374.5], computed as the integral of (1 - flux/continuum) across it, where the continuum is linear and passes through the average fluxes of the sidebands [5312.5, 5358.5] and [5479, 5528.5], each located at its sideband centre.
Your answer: 0.1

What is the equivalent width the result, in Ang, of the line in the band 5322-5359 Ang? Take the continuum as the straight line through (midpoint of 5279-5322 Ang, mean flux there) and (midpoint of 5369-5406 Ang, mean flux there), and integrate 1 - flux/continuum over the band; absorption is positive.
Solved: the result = -1.9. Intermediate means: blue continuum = 2.28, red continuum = 2.24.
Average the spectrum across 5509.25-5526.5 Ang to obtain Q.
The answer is 2.49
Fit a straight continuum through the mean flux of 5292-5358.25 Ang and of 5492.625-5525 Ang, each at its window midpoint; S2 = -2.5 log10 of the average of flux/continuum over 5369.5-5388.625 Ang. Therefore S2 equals 0.051 mag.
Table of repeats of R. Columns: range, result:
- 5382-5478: 2.29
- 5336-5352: 2.27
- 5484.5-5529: 2.48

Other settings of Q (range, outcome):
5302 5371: 2.4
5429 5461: 2.34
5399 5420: 2.24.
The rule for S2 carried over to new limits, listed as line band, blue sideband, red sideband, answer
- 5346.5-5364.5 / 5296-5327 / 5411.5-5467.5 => 0.146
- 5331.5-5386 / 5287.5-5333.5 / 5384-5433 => 0.003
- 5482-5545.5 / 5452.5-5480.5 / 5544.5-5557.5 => 0.007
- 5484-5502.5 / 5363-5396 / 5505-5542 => -0.066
